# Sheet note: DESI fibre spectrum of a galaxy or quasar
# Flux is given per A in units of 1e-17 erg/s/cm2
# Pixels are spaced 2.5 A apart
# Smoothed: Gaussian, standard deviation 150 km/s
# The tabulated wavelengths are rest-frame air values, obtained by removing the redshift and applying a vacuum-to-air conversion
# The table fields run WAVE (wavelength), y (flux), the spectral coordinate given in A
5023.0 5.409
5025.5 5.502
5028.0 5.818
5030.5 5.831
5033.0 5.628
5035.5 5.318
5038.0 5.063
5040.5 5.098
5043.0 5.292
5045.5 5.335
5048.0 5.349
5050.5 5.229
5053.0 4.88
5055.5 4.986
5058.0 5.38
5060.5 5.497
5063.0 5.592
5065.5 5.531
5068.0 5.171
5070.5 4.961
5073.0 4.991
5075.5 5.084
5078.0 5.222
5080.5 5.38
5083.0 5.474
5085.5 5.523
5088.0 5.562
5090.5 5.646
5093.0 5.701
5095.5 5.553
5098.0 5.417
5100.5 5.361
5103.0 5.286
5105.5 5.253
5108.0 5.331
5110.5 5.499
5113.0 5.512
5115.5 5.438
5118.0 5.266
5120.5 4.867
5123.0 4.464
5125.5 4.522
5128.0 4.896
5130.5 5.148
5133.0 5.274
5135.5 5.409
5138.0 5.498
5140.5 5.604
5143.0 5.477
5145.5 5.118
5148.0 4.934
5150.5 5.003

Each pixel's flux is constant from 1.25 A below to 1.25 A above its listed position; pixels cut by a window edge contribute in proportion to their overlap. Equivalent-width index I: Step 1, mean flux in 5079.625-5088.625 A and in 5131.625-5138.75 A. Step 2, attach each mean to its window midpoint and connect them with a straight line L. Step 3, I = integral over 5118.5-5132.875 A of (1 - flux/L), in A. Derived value 1.48 A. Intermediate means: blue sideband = 5.48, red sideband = 5.38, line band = 4.84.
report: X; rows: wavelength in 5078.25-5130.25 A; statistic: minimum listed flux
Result 4.464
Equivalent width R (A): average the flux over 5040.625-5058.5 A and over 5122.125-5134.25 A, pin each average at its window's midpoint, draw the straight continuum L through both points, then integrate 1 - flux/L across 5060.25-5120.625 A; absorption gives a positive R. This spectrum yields -4.2 A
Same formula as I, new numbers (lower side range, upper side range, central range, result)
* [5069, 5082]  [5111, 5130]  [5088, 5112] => -1.8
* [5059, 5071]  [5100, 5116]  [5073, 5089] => 0.1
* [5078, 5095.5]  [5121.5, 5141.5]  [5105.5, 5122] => -0.1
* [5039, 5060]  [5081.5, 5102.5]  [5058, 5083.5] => 0.3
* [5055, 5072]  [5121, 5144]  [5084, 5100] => -1.0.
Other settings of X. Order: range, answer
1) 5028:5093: 4.88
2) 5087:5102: 5.361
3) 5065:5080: 4.961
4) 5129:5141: 5.148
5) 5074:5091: 5.084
